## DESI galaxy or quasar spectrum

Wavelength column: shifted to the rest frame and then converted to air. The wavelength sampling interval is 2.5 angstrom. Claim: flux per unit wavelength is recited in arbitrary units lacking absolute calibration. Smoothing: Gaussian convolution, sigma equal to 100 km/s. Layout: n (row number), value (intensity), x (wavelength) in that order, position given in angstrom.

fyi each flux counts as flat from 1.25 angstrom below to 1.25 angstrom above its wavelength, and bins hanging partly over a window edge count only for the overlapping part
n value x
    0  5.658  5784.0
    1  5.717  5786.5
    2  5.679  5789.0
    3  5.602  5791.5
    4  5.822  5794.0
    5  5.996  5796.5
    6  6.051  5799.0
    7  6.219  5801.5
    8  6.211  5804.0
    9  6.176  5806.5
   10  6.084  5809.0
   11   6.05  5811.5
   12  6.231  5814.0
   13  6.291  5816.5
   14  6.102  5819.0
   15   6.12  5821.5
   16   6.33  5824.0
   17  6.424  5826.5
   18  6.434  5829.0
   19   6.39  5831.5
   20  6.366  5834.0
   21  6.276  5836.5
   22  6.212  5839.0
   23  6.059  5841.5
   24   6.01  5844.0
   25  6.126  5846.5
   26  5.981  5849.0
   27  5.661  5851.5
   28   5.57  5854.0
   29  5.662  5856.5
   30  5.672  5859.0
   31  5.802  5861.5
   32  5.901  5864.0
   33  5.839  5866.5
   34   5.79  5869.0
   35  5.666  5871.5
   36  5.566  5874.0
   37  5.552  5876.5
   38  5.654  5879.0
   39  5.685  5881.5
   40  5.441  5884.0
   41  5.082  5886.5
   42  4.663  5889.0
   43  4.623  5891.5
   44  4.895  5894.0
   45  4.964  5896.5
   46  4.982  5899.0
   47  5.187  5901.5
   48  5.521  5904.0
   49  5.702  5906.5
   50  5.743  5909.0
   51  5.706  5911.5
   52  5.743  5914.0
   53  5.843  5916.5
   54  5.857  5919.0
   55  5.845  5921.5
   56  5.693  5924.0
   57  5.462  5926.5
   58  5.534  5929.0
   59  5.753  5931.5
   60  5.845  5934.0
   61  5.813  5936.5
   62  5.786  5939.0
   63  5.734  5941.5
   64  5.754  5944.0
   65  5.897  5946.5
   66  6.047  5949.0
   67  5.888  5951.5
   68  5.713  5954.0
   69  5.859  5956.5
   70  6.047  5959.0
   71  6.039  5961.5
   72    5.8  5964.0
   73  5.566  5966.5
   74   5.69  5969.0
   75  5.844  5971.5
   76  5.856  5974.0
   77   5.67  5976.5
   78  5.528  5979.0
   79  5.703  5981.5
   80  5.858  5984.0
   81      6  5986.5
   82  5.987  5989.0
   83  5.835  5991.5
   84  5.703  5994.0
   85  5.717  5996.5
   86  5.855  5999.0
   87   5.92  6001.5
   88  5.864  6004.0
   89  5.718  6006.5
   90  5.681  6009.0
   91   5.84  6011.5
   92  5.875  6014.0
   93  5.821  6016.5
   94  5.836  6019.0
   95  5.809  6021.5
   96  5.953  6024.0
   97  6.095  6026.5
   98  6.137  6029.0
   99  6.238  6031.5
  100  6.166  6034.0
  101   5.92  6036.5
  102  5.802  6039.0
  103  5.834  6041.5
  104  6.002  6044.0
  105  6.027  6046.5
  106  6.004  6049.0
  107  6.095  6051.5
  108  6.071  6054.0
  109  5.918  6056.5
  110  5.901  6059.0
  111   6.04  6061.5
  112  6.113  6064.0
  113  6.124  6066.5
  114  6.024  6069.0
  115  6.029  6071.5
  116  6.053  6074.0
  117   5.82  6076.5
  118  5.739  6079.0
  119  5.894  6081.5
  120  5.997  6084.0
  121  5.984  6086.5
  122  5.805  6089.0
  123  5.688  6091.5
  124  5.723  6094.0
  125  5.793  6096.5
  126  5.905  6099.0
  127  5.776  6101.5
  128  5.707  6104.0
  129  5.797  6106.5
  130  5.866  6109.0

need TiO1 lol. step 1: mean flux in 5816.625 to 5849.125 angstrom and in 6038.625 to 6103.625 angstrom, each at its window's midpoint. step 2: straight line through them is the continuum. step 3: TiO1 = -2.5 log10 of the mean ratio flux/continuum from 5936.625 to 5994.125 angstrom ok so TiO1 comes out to 0.04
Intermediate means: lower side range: 6.23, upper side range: 5.93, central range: 5.82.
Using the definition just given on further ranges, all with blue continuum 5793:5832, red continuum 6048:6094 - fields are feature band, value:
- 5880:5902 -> 0.21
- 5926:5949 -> 0.06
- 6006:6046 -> 0.01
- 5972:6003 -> 0.04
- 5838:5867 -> 0.05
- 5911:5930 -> 0.07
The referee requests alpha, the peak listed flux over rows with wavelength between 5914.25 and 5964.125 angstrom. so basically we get 6.047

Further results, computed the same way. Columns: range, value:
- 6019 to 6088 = 6.238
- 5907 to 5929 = 5.857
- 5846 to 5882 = 6.126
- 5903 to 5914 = 5.743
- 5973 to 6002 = 6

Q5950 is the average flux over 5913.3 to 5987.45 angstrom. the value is 5.79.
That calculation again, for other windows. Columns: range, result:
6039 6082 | 5.98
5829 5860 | 6.02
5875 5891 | 5.32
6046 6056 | 6.04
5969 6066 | 5.9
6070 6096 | 5.87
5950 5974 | 5.83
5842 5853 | 5.94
